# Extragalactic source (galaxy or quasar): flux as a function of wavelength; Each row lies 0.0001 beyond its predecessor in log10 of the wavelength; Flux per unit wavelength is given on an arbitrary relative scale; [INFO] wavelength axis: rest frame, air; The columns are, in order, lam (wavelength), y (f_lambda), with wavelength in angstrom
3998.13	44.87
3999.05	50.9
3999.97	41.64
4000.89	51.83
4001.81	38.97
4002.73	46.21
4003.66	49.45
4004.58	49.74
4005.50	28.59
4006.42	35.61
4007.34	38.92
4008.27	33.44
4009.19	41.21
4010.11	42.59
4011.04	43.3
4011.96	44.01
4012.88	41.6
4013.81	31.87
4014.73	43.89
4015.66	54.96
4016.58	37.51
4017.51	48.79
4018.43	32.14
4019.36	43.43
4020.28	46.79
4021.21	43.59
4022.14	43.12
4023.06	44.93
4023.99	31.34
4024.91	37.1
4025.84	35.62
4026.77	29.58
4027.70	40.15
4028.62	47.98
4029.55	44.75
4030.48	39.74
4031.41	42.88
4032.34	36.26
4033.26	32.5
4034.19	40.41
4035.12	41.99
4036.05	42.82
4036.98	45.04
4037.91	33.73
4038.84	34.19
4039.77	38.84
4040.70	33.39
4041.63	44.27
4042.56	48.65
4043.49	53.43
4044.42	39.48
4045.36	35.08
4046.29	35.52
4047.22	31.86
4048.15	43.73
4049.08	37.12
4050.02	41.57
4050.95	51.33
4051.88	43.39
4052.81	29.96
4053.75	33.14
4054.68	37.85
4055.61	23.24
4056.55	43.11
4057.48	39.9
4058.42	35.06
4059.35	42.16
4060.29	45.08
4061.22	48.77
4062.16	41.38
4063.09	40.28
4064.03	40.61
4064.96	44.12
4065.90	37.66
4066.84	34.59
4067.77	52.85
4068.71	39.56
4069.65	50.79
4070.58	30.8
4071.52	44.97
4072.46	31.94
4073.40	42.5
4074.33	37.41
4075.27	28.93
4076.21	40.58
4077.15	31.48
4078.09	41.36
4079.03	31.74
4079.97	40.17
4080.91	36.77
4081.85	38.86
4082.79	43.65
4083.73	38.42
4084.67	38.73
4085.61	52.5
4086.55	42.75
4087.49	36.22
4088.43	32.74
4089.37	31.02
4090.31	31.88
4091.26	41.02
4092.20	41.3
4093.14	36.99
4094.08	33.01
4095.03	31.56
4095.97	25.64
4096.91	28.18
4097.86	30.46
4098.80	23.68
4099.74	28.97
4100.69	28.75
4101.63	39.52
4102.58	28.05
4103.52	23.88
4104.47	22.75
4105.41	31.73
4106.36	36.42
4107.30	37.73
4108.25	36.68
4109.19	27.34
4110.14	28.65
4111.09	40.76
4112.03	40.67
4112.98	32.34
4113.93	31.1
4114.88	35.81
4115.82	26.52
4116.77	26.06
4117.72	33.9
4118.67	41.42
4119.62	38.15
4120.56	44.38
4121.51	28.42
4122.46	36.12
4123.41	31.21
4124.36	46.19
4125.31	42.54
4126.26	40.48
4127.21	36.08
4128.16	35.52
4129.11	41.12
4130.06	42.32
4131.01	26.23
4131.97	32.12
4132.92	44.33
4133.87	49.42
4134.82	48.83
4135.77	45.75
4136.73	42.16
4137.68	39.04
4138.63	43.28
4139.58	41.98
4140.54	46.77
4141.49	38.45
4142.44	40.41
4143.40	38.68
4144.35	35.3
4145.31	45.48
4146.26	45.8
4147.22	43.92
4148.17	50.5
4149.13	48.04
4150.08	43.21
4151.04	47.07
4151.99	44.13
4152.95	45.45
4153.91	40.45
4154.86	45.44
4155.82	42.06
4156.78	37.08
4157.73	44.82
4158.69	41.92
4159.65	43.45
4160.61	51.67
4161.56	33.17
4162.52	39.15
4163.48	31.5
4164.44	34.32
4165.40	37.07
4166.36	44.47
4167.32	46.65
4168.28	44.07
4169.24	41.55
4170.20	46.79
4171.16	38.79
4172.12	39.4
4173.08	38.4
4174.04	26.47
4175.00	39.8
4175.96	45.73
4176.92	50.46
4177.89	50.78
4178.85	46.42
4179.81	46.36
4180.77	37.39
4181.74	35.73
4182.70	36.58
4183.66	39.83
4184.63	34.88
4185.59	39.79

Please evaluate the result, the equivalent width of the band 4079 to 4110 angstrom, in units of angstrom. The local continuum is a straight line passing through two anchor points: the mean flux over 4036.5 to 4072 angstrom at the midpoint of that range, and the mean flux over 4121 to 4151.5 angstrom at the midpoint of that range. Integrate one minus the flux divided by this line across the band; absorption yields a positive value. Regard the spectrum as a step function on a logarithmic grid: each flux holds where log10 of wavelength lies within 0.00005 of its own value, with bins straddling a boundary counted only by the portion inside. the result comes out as 4.9 angstrom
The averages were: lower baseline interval 40.2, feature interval 34.2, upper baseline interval 41.1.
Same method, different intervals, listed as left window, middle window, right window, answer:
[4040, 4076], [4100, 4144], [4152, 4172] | 4.5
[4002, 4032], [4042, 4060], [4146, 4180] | 0.9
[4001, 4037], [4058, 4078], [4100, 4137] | -0.9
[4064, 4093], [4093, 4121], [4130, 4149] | 5.6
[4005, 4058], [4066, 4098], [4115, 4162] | 2.2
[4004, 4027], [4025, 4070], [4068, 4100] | -1.8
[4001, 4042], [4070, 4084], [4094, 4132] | -0.5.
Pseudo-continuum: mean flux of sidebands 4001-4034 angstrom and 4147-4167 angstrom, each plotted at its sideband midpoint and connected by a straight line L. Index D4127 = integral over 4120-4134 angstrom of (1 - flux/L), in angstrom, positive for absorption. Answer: 1.3 angstrom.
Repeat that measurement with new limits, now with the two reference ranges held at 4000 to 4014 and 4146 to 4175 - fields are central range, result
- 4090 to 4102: 2.68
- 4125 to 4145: 0.58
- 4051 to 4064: 0.73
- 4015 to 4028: 0.22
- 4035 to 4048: 0.48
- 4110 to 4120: 1.78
